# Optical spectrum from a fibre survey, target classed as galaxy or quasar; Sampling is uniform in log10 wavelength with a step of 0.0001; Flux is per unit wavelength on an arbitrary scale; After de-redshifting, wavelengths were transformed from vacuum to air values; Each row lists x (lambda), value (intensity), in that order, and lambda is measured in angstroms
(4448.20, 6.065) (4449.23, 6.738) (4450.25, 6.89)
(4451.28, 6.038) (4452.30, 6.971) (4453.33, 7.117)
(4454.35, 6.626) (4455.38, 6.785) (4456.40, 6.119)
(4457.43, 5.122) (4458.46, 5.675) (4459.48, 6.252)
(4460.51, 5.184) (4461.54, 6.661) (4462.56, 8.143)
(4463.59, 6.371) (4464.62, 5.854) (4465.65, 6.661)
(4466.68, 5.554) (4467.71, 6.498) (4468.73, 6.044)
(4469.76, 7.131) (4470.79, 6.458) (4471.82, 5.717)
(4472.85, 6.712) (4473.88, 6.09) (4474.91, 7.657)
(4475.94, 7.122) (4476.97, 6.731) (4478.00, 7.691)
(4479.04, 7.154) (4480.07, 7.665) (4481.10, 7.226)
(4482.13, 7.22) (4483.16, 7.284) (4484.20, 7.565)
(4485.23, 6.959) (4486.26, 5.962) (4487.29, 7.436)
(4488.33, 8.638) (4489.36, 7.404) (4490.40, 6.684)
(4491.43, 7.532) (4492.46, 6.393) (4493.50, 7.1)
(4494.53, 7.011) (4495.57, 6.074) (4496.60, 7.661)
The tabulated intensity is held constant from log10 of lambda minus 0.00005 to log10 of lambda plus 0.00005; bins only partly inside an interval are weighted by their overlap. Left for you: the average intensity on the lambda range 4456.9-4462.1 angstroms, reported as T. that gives 5.81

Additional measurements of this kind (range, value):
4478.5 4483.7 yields 7.3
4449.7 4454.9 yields 6.73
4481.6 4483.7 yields 7.24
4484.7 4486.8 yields 6.51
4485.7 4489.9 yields 7.35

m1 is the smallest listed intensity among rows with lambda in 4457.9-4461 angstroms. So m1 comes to 5.184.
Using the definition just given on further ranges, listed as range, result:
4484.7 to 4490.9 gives 5.962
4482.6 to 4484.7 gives 7.284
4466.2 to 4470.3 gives 5.554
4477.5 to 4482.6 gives 7.154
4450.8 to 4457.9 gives 5.122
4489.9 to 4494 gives 6.393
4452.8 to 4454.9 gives 6.626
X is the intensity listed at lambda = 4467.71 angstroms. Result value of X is 6.498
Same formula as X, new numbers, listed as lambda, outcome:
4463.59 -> 6.371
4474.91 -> 7.657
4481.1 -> 7.226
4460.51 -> 5.184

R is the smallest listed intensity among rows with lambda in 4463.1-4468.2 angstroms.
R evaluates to 5.554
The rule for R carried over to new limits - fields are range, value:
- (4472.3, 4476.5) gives 6.09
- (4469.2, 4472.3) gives 5.717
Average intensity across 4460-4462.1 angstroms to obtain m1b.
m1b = 5.99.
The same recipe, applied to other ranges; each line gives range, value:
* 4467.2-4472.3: 6.38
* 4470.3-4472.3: 6.09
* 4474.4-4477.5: 7.18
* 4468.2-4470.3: 6.61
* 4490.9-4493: 6.97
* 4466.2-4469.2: 6.05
